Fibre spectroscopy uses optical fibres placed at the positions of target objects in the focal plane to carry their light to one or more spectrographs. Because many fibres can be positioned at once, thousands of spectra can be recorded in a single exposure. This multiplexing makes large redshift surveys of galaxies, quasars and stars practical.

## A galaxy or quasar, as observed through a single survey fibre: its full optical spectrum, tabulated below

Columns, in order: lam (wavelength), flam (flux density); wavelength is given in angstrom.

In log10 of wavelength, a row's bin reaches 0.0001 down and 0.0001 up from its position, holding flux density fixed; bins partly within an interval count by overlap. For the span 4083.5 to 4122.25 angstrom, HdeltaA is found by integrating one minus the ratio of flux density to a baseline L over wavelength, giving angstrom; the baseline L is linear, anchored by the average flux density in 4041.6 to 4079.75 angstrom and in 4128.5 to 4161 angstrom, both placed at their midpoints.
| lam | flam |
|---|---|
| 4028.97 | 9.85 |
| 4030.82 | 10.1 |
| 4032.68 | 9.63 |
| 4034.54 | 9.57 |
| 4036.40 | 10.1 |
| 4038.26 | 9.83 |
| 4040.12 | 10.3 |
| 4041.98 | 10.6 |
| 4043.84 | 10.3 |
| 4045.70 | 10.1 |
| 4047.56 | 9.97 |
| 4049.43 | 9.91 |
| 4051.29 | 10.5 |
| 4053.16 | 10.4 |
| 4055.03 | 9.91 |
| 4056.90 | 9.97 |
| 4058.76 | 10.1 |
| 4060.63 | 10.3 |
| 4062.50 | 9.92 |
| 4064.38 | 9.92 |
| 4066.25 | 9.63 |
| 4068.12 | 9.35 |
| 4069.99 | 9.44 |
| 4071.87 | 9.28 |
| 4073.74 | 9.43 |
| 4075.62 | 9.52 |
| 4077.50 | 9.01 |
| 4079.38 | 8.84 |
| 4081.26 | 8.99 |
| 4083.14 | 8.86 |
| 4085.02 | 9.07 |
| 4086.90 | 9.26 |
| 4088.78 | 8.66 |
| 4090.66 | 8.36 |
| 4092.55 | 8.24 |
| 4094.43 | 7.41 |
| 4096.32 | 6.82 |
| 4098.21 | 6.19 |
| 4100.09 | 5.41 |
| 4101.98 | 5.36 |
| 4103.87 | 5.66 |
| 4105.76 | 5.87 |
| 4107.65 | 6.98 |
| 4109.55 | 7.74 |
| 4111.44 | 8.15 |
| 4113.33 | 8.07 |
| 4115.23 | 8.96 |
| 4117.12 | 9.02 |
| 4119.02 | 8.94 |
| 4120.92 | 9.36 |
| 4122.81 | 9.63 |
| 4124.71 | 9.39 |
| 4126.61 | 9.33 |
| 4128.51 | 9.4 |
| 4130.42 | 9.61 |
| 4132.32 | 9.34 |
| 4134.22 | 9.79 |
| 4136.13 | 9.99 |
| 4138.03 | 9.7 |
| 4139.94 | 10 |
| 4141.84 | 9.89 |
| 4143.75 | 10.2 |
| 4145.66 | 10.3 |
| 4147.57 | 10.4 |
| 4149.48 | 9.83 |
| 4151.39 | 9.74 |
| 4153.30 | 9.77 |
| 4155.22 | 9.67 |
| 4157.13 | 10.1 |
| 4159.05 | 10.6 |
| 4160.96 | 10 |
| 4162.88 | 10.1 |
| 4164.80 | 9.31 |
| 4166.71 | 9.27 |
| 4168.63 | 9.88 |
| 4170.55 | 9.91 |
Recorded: 8.5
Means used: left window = 9.83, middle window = 7.72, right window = 9.92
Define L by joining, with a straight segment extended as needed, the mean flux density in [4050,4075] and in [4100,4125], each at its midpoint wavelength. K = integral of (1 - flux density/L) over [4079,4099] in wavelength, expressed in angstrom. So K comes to 1.2 angstrom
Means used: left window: 9.85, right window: 7.79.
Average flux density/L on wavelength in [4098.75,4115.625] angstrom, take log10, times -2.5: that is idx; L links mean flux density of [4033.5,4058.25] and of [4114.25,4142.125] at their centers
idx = 0.37 mag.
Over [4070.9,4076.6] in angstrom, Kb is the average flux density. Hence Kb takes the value 9.4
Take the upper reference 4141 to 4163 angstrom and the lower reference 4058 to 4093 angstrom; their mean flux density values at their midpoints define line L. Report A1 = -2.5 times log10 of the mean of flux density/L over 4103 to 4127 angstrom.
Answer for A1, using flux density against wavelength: 0.18 mag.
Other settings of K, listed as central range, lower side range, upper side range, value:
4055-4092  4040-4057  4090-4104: -4.4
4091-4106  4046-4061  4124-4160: 5.3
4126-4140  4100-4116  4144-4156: -1.4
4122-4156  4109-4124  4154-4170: -1.7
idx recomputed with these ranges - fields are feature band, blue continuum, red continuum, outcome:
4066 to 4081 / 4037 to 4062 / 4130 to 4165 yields 0.09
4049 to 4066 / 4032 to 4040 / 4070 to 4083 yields -0.07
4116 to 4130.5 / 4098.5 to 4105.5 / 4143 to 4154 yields -0.22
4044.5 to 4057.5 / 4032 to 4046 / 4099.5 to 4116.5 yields -0.07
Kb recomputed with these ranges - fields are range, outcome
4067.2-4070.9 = 9.4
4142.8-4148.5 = 10.3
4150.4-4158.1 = 9.82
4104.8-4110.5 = 6.86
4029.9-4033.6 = 9.86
